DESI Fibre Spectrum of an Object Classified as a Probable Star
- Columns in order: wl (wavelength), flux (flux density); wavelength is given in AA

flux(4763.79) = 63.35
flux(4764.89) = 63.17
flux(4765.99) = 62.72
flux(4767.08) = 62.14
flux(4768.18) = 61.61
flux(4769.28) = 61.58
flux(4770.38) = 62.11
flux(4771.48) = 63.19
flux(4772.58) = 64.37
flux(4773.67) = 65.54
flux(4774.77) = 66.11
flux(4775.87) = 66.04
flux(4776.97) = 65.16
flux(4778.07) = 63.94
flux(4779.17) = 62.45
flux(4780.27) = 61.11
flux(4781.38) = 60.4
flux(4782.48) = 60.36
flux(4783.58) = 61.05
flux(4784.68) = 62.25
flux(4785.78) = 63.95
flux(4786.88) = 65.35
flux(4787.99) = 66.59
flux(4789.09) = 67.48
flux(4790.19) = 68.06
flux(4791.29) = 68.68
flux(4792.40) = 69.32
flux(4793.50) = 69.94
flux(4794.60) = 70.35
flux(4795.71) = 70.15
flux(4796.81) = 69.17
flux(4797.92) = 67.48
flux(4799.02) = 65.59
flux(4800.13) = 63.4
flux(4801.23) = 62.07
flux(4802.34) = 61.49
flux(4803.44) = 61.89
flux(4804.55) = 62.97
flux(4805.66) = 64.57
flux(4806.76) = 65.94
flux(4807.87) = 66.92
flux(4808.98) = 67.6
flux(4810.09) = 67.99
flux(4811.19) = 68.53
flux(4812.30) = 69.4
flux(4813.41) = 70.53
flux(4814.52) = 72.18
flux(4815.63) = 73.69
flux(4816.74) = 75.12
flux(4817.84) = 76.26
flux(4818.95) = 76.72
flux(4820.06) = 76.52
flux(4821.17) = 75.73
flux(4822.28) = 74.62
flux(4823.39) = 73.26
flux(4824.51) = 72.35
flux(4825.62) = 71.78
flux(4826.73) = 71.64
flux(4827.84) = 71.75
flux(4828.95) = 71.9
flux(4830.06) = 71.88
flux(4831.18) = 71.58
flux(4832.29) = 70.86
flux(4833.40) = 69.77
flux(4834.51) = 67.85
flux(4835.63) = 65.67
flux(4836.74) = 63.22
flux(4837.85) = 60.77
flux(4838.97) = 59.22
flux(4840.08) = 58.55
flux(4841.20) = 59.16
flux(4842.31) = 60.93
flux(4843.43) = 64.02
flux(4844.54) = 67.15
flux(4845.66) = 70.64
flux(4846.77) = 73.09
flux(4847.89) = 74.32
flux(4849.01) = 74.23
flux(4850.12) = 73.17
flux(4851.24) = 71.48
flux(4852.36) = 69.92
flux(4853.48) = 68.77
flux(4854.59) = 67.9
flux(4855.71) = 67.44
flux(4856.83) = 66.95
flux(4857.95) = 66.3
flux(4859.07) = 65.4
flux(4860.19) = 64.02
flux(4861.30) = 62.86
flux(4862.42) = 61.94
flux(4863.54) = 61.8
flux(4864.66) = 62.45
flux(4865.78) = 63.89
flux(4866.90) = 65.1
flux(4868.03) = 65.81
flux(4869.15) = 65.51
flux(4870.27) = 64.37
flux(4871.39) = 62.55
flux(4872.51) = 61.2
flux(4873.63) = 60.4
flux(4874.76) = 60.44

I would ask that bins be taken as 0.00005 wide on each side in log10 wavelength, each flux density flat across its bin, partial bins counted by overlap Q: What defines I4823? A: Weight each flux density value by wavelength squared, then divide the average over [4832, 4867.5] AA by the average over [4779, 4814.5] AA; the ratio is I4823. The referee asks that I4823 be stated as 1.03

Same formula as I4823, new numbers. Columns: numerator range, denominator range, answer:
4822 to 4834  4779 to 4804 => 1.12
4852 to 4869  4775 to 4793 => 1.04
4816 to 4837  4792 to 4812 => 1.10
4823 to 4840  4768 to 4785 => 1.11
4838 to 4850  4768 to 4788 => 1.08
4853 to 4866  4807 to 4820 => 0.93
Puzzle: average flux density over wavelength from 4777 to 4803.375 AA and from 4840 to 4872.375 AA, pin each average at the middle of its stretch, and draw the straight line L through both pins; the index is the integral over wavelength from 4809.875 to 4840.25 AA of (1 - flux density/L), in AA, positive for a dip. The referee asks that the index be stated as -2.20 AA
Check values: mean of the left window 65.2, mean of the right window 66.2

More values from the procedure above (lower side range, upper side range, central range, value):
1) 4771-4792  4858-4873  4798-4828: -2.6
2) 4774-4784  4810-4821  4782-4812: 0.9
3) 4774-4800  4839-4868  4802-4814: -0.1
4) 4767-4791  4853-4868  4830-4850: -0.7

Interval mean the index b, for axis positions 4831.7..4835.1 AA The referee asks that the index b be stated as 69.5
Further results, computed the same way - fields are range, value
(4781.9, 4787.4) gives 62.7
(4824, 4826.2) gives 72.1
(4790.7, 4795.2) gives 69.5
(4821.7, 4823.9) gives 74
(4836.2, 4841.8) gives 60.2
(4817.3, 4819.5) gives 76.5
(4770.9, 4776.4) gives 65.1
